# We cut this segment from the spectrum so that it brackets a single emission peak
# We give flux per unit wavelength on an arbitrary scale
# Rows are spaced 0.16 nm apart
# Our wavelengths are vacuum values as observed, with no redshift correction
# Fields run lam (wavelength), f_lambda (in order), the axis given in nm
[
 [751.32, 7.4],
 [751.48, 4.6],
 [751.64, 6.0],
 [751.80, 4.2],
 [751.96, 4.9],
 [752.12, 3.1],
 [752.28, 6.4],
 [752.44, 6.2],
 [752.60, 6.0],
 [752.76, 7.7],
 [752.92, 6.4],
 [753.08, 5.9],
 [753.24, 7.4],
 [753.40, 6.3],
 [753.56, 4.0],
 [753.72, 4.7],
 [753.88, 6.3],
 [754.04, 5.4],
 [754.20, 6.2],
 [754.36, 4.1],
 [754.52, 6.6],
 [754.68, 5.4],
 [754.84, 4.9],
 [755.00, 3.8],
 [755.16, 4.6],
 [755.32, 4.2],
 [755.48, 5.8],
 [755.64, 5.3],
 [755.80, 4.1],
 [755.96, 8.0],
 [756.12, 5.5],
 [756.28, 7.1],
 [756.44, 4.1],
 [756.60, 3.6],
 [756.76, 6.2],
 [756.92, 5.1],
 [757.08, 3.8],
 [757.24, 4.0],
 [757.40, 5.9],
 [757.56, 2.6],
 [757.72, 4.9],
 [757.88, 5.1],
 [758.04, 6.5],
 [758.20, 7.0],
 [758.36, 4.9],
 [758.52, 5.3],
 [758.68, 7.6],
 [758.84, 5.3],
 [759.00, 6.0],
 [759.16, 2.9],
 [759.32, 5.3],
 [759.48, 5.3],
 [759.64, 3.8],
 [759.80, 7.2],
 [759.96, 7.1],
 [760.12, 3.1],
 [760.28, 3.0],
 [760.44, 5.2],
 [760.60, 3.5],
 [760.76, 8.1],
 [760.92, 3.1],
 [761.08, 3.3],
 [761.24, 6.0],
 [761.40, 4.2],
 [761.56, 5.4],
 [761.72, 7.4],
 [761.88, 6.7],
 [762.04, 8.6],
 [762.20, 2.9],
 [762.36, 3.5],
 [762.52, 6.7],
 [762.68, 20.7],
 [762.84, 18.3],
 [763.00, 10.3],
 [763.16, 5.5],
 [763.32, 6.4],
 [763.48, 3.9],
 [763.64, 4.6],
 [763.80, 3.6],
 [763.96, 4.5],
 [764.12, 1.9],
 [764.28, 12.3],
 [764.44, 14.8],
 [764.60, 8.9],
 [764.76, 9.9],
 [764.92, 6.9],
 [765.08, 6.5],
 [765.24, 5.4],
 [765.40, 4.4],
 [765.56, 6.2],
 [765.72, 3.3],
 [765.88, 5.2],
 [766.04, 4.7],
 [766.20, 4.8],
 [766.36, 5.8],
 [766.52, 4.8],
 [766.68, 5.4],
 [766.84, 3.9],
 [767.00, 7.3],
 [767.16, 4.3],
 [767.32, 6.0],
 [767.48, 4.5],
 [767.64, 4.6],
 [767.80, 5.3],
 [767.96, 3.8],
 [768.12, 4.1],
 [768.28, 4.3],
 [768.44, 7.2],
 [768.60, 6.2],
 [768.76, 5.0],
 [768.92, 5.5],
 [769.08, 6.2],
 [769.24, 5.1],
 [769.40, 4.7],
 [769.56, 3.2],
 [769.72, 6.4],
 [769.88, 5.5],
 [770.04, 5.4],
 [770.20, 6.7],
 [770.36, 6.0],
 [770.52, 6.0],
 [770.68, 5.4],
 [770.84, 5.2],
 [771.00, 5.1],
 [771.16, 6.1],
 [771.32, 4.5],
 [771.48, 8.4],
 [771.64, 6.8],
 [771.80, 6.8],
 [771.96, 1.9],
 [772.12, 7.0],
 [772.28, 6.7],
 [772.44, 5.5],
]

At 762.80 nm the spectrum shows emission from [S II] 6716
